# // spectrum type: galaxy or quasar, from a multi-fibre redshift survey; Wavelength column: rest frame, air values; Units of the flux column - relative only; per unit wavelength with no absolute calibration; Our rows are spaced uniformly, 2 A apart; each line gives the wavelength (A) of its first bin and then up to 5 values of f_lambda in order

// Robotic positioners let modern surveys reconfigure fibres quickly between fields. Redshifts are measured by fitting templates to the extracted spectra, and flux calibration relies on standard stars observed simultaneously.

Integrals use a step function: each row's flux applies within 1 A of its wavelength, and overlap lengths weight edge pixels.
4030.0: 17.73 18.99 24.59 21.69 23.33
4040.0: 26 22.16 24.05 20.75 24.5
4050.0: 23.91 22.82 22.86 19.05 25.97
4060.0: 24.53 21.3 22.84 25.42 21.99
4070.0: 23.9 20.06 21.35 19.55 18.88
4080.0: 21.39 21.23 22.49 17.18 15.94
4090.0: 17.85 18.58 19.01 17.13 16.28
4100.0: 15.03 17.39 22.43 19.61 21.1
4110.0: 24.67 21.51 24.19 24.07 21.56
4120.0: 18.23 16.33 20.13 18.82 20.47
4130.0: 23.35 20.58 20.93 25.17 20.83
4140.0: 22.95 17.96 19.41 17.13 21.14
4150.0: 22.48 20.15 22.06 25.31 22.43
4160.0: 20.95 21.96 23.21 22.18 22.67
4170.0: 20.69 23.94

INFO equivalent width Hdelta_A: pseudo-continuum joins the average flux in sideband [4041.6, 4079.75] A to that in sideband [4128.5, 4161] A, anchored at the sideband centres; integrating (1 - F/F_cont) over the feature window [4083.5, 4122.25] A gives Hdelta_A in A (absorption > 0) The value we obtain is 4.14 A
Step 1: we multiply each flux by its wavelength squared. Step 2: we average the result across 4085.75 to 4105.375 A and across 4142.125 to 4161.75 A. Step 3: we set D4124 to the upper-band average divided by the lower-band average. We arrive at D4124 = 1.22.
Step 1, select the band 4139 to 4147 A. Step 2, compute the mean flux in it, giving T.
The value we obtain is 19.4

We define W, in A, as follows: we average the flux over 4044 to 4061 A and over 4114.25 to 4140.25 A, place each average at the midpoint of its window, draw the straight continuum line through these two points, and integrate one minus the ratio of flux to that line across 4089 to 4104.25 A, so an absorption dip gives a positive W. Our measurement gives 2.9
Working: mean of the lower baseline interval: 23.1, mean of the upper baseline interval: 21.1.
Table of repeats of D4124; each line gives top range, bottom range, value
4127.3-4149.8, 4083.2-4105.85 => 1.18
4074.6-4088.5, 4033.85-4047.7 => 0.87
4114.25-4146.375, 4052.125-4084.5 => 0.96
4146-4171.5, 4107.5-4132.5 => 1.06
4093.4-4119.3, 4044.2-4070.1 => 0.90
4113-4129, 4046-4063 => 0.92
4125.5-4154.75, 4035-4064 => 0.95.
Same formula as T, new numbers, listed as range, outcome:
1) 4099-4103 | 16.2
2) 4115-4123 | 20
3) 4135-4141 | 23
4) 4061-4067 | 23.2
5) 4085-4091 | 17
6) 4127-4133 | 21.5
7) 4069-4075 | 21.8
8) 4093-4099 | 17.5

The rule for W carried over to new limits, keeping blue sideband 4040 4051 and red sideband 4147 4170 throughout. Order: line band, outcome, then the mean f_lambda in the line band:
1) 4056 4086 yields 1.5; 21.9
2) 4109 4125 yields 0.9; 21.3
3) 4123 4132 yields 0.7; 20.7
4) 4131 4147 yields 1.3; 20.6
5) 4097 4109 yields 2.2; 18.6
